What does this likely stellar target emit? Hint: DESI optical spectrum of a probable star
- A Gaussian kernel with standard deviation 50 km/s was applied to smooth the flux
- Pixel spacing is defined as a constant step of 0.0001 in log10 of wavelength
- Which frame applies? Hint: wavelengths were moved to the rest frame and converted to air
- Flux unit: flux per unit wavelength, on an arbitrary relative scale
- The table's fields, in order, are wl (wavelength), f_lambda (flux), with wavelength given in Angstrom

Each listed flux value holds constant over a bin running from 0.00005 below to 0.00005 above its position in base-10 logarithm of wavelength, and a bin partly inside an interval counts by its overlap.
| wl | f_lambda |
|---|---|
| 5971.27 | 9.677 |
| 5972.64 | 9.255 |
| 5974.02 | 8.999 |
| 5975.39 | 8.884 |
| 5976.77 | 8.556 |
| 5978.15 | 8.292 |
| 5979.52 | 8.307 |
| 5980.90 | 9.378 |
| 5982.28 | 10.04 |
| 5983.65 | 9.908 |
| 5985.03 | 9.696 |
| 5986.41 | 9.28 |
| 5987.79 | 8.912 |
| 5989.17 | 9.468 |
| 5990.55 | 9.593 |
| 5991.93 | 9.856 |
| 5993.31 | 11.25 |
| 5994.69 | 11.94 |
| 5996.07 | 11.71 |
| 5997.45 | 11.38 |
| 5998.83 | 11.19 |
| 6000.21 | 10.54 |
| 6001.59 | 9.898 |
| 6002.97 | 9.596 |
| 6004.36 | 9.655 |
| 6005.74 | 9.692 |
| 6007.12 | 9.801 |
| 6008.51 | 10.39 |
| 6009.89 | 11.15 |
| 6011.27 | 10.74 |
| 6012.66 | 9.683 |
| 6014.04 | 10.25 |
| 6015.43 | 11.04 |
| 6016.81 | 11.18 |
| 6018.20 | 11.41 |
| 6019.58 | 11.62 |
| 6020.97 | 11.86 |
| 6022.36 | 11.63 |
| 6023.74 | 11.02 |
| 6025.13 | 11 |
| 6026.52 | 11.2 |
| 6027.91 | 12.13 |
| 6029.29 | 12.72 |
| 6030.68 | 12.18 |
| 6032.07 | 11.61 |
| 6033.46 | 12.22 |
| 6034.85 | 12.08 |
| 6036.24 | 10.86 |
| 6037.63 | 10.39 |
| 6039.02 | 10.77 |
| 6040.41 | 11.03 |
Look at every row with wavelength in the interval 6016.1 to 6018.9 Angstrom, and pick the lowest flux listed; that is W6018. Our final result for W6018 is 11.18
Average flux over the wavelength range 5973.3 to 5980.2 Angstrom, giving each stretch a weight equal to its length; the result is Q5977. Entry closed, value 8.61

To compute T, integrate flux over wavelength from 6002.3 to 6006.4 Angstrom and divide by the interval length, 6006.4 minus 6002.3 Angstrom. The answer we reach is 9.64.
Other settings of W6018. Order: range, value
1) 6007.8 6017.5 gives 9.683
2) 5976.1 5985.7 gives 8.292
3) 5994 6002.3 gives 9.898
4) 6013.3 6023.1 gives 10.25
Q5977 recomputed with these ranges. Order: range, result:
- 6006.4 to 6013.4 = 10.4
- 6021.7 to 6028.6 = 11.4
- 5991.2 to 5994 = 10.5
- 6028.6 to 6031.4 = 12.4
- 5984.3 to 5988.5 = 9.29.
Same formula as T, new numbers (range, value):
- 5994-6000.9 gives 11.4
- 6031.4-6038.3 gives 11.4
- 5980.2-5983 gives 9.71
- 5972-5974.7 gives 9.11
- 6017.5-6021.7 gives 11.6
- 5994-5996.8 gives 11.8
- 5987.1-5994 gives 9.81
